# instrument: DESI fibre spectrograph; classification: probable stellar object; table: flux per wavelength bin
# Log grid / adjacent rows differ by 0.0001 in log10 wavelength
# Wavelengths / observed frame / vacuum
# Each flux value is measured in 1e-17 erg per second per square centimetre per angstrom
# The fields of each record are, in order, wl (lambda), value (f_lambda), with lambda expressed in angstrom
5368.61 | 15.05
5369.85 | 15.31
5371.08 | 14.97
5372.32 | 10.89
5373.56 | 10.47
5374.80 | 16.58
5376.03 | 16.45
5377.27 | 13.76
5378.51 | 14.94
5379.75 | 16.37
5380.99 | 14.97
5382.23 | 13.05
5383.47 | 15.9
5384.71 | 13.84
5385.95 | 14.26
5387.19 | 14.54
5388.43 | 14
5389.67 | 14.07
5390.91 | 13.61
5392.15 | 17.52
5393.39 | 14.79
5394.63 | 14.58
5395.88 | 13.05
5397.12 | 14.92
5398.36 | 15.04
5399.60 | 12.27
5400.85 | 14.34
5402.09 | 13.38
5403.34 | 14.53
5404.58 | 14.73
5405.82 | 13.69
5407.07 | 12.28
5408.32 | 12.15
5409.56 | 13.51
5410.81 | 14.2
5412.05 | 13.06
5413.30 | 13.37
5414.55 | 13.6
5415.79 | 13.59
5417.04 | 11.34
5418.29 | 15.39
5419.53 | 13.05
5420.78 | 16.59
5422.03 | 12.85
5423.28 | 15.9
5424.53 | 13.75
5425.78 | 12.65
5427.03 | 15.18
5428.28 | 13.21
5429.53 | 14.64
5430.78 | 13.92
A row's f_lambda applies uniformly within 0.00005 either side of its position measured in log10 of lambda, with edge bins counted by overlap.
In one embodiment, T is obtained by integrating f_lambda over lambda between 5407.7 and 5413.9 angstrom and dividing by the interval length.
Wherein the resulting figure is 13.3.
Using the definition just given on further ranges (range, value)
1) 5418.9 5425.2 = 14.4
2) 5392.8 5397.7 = 14.3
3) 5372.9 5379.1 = 14.4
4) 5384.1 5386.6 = 14.1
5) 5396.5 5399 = 15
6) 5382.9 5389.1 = 14.5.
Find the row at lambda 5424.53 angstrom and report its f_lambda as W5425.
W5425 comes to 13.75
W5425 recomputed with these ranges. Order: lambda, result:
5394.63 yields 14.58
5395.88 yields 13.05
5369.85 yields 15.31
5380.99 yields 14.97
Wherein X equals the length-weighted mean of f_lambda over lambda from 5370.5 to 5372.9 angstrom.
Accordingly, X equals 12.9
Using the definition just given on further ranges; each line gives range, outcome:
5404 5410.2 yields 13.3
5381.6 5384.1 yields 14.5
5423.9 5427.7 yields 13.8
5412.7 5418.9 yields 13.5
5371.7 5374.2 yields 10.7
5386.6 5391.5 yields 14.1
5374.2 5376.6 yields 16.6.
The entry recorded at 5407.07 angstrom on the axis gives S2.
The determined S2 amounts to 12.28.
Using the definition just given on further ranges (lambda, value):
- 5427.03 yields 15.18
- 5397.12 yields 14.92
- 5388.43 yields 14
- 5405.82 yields 13.69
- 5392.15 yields 17.52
